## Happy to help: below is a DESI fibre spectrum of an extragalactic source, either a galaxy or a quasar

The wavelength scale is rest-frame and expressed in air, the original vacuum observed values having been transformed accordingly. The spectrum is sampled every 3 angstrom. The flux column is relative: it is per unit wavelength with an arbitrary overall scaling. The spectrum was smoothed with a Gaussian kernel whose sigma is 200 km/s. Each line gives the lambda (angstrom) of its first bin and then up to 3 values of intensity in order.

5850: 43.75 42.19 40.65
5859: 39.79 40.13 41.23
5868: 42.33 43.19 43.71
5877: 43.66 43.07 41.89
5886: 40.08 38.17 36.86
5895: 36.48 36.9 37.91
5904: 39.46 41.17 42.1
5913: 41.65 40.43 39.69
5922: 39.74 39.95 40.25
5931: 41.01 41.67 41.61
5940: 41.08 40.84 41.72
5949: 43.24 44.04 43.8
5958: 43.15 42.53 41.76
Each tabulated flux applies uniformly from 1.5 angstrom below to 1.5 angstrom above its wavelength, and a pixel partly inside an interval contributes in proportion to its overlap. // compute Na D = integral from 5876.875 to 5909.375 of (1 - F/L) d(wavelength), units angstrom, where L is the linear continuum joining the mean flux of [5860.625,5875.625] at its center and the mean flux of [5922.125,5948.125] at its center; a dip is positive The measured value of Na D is 1.7 angstrom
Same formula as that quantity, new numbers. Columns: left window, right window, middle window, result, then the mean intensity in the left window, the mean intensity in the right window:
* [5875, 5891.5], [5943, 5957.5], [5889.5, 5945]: 2.86 angstrom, 41.2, 43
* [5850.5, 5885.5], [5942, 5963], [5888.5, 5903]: 1.70 angstrom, 42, 42.8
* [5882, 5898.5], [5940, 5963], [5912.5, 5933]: 0.14 angstrom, 38.4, 42.6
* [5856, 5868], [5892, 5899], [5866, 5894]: -2.02 angstrom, 40.7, 36.7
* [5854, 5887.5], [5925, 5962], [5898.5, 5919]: 0.82 angstrom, 41.8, 42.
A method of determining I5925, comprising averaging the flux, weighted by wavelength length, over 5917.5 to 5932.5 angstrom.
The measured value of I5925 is 40.1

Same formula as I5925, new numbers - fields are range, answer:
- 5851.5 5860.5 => 40.9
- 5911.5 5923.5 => 40.4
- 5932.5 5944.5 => 41.3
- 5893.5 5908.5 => 38.4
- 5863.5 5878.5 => 42.8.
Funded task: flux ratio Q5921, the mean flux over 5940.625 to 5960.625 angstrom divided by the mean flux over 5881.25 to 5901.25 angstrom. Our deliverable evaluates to 1.11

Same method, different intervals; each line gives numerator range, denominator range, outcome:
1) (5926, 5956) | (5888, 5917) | 1.07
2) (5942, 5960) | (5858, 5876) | 1.02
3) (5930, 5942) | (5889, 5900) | 1.12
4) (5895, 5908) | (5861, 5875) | 0.91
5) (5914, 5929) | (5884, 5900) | 1.06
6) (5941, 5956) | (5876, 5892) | 1.04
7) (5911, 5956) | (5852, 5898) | 1.02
